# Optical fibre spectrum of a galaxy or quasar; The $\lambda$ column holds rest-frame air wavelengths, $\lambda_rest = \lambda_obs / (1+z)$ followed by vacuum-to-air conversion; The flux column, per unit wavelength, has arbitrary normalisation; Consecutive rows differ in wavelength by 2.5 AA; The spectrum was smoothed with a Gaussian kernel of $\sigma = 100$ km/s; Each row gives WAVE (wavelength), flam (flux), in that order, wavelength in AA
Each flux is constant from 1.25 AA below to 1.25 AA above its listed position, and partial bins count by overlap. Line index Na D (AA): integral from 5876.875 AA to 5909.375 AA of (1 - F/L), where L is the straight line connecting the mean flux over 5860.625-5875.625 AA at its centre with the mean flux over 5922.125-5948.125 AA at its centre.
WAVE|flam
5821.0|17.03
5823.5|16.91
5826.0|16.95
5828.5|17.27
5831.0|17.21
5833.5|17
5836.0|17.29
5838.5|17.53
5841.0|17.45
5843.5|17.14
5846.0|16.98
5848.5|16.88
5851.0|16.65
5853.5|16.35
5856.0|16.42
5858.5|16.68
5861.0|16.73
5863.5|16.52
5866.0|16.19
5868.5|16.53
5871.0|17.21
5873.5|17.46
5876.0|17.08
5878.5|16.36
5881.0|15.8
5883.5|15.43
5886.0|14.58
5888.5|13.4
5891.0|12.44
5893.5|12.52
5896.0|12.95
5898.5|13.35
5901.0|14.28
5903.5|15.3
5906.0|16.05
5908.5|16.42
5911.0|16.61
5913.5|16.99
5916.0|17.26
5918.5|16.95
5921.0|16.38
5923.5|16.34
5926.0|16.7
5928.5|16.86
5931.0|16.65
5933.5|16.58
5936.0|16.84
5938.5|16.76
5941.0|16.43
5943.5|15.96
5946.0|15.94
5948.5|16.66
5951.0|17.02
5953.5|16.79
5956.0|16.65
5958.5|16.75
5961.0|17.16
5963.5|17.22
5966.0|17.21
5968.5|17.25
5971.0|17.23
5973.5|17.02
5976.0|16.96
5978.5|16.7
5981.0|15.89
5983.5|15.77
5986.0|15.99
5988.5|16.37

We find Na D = 4.2 AA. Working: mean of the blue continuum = 16.8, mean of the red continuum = 16.5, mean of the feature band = 14.5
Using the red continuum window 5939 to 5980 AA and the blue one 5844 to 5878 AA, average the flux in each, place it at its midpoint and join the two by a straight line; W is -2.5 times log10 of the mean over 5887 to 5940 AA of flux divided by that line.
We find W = 0.08 mag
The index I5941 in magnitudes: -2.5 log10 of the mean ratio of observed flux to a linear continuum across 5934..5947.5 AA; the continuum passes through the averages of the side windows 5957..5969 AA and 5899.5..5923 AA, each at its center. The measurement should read 0.02 mag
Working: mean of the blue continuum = 16.2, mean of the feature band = 16.4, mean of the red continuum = 17.1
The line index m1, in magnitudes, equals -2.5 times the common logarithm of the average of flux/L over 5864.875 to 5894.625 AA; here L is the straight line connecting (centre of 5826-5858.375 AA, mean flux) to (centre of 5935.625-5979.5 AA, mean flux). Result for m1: 0.10 mag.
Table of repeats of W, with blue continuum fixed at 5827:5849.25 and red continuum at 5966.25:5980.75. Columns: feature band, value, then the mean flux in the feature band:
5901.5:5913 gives 0.07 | 16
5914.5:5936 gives 0.02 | 16.7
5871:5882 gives 0.02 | 16.8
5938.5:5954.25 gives 0.03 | 16.5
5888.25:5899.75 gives 0.31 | 12.9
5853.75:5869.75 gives 0.04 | 16.5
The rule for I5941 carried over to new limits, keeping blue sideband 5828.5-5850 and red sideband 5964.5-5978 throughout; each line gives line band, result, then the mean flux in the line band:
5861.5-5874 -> 0.03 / 16.7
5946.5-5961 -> 0.02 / 16.8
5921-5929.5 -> 0.04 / 16.6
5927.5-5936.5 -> 0.03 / 16.7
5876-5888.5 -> 0.11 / 15.5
